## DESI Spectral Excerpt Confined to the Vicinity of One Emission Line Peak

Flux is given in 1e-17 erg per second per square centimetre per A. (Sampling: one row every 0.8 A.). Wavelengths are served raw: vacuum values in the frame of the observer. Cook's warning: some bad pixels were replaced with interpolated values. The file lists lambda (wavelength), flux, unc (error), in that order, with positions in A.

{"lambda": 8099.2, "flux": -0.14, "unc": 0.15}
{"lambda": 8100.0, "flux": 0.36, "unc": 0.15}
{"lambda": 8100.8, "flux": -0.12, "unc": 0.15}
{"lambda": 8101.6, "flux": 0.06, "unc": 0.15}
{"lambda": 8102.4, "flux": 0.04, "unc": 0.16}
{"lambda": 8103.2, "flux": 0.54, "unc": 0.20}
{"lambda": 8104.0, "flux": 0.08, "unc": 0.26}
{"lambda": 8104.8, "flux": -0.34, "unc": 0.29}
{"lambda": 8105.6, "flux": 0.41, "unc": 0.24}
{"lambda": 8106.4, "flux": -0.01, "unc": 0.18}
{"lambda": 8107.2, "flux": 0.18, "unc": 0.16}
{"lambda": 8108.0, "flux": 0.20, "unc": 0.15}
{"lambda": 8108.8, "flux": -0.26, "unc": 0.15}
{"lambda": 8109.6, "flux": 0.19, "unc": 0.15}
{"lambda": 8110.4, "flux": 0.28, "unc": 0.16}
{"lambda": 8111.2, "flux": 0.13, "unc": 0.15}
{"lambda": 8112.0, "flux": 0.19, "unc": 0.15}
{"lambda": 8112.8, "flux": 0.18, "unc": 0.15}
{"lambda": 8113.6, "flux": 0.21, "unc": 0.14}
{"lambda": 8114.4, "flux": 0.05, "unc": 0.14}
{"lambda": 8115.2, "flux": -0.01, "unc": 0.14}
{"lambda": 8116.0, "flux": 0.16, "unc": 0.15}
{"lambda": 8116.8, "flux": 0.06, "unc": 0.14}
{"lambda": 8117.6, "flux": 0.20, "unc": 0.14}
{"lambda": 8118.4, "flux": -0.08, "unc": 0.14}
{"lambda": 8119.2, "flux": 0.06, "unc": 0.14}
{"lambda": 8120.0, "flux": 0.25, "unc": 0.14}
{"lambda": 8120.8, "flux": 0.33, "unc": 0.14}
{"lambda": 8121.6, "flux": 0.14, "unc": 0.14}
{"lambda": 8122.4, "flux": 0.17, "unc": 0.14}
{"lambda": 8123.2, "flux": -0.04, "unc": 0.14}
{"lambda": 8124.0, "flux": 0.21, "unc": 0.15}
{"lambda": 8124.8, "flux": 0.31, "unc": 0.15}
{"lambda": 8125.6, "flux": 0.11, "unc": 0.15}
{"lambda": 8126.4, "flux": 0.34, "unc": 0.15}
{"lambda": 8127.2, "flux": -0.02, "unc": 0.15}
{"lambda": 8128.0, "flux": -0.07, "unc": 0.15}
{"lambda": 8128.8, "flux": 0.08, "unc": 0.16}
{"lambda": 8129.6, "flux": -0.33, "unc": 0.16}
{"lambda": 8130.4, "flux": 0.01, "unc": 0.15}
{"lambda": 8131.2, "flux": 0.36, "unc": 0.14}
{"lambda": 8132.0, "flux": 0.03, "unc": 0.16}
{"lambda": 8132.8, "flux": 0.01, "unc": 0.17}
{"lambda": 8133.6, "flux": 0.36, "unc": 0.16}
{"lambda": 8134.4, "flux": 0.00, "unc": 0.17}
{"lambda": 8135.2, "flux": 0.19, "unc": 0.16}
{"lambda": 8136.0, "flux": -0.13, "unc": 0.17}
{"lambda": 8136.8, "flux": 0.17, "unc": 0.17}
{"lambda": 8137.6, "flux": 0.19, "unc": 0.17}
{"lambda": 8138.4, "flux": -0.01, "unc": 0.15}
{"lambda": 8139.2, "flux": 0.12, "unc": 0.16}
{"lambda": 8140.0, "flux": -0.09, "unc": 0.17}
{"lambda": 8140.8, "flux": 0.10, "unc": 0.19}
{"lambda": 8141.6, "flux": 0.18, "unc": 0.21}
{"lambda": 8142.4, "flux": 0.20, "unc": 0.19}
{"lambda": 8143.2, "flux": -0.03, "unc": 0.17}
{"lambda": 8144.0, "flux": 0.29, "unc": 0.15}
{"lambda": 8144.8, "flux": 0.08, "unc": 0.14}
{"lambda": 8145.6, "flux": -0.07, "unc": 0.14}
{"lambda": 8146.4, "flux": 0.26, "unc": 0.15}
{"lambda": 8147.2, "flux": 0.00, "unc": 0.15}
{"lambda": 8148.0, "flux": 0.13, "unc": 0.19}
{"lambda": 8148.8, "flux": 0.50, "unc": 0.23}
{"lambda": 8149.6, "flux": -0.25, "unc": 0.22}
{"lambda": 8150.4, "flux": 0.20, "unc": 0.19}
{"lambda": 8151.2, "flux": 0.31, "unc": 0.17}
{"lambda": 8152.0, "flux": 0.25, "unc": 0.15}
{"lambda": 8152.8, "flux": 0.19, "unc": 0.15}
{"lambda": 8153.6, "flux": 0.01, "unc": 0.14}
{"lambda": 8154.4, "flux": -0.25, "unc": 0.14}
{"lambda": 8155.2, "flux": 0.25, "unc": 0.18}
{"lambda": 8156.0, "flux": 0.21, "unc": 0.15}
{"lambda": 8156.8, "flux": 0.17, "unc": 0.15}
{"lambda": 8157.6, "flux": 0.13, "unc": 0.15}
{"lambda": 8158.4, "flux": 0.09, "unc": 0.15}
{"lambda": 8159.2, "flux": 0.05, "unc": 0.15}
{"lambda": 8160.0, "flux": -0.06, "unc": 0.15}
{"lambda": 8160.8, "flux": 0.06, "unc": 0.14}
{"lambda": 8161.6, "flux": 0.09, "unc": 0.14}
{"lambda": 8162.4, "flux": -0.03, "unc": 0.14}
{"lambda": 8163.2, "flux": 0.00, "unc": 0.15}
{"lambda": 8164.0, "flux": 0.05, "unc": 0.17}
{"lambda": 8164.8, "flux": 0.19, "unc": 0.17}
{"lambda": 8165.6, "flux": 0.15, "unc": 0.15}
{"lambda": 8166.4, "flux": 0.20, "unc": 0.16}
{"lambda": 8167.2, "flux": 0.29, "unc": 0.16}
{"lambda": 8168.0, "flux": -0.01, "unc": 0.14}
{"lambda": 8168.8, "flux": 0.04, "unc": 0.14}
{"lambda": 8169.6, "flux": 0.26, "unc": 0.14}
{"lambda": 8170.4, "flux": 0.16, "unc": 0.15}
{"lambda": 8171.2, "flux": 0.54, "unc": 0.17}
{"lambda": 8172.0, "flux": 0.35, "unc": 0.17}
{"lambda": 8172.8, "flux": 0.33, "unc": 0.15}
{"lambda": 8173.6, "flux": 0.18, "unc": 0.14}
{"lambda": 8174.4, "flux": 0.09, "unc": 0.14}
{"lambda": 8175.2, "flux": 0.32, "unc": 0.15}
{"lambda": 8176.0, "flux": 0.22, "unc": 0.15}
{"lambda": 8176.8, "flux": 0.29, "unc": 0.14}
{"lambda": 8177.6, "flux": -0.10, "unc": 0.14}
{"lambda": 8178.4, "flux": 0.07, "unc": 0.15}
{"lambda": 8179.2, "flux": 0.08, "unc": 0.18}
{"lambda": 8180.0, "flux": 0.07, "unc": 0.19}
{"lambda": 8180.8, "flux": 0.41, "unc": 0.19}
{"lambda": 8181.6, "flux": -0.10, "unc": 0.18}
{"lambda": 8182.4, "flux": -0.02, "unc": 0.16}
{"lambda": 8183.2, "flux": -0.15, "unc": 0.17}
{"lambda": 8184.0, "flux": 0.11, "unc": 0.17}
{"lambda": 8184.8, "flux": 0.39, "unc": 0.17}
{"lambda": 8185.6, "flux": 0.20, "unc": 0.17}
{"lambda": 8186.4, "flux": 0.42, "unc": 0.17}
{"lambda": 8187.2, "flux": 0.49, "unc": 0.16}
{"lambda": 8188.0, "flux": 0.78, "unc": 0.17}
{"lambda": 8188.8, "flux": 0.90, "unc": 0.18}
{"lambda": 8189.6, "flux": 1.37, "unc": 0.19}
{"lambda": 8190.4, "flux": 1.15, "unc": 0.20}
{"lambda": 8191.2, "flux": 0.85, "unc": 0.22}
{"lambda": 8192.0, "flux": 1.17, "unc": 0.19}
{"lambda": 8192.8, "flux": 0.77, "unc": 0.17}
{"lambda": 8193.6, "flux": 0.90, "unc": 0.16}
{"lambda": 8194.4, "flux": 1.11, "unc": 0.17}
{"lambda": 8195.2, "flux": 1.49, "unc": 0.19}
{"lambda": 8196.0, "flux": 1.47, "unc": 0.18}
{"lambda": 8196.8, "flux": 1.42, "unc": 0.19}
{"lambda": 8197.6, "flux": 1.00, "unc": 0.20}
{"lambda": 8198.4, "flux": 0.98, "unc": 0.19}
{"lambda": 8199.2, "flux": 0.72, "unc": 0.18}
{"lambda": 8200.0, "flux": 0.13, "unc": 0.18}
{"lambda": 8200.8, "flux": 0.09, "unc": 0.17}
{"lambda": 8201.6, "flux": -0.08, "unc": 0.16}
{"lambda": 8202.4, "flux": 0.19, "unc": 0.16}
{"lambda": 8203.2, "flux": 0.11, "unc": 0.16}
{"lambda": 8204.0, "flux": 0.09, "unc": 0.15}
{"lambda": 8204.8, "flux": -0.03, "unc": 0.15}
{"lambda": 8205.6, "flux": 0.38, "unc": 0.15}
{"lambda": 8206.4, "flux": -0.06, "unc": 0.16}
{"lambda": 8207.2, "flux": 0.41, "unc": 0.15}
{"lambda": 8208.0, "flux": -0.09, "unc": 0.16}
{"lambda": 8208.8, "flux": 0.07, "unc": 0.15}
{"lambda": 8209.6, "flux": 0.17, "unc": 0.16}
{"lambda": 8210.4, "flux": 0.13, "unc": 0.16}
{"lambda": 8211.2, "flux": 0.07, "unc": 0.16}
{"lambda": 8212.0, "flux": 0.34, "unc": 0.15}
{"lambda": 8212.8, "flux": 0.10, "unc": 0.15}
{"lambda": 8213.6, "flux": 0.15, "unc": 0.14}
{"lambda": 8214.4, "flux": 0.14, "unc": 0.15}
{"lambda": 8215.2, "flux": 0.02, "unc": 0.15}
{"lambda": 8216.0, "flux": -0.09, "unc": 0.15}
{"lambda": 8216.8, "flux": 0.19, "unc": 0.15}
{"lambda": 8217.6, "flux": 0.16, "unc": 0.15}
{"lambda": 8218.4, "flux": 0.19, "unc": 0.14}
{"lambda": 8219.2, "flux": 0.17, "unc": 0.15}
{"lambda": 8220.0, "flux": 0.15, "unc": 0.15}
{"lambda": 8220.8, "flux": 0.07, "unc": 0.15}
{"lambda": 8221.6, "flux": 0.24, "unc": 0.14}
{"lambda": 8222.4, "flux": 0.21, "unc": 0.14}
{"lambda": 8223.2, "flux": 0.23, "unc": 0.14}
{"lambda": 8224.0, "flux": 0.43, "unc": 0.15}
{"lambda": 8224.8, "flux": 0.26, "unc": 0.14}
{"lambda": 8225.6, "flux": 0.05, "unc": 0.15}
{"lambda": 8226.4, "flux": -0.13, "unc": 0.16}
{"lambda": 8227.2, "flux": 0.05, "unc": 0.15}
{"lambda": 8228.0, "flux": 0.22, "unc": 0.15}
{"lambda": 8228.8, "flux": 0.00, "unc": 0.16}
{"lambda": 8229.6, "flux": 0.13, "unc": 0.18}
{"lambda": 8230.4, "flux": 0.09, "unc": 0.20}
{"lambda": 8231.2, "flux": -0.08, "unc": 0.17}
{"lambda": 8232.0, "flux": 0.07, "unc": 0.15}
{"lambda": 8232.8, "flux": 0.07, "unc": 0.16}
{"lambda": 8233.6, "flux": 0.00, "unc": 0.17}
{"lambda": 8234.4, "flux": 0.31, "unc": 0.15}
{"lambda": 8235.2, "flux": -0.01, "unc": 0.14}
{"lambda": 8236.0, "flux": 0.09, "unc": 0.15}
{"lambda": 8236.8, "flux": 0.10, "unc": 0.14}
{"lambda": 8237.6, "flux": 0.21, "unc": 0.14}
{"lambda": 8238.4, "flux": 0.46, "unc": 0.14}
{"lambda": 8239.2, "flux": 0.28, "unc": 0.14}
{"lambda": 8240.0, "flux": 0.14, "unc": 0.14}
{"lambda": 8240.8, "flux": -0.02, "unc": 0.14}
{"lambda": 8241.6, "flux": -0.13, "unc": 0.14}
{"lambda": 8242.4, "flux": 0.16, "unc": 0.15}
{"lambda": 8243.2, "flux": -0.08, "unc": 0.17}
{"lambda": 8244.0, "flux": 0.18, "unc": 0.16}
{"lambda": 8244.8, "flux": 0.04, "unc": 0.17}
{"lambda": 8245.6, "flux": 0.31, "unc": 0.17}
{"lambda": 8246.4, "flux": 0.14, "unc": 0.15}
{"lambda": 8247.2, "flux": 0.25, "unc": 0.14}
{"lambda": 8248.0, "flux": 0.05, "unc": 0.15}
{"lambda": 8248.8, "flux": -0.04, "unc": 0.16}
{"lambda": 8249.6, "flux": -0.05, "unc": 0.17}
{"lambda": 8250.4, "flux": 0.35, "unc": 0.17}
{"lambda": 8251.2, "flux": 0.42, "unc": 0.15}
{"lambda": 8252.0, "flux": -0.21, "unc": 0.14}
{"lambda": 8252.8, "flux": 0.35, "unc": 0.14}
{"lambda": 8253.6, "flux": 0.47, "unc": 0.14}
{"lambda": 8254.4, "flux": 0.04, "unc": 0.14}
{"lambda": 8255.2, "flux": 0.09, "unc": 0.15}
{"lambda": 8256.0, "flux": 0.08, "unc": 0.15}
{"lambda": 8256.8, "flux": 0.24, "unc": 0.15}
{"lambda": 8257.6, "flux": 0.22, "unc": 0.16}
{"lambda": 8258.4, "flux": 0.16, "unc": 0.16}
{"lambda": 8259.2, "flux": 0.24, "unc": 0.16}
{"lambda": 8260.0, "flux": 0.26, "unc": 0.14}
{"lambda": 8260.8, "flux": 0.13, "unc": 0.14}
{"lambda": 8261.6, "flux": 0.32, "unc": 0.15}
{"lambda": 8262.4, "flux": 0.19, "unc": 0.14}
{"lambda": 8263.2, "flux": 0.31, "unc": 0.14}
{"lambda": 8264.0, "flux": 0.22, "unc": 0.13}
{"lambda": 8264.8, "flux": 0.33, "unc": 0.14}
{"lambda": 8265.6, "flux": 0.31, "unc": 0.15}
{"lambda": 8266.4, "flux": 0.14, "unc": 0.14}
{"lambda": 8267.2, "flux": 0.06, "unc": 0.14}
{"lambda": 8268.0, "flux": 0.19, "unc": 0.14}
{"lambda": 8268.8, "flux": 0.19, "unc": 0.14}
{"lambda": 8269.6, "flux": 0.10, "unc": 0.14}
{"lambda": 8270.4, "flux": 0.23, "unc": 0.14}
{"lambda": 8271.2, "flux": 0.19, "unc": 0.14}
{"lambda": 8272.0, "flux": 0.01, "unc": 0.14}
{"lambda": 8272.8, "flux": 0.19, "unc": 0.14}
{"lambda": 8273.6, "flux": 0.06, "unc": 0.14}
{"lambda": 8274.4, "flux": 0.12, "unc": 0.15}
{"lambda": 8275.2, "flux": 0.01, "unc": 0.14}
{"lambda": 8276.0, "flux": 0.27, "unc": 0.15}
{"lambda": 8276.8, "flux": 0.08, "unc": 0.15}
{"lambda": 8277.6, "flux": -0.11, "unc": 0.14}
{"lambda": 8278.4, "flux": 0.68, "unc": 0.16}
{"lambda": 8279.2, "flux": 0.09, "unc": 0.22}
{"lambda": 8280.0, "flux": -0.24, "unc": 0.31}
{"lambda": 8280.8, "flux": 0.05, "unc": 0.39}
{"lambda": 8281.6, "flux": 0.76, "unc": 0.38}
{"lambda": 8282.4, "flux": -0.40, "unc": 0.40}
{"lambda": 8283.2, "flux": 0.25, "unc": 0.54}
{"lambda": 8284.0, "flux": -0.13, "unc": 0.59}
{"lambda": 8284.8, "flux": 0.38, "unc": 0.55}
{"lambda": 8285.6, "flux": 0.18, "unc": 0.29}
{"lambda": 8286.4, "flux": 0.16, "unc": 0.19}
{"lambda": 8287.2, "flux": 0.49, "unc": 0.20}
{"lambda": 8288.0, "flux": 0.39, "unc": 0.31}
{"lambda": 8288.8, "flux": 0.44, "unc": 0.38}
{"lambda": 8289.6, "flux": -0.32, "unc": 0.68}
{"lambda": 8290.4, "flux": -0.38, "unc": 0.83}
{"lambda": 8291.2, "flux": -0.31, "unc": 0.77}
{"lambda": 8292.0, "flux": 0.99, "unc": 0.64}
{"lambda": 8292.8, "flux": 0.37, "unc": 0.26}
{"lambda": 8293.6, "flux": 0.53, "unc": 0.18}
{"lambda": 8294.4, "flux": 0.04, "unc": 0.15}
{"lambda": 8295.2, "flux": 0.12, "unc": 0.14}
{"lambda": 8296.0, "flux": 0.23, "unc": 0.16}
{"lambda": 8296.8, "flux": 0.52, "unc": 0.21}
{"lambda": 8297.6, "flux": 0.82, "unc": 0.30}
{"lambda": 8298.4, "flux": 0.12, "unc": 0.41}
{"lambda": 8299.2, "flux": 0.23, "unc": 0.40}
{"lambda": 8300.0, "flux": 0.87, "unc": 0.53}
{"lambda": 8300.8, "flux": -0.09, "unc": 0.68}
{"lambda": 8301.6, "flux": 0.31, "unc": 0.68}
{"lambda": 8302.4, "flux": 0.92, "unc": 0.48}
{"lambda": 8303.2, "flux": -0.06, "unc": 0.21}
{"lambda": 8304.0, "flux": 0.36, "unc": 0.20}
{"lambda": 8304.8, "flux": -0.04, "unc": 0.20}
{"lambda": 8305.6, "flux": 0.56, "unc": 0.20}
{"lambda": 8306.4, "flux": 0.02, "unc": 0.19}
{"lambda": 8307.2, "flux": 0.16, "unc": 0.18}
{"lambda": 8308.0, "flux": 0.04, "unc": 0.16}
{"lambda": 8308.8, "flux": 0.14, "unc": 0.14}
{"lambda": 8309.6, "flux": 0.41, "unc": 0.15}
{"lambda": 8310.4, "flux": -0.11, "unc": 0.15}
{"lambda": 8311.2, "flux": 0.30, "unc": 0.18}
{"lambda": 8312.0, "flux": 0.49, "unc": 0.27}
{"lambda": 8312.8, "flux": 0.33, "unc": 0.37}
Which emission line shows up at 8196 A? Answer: [O II] 3727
